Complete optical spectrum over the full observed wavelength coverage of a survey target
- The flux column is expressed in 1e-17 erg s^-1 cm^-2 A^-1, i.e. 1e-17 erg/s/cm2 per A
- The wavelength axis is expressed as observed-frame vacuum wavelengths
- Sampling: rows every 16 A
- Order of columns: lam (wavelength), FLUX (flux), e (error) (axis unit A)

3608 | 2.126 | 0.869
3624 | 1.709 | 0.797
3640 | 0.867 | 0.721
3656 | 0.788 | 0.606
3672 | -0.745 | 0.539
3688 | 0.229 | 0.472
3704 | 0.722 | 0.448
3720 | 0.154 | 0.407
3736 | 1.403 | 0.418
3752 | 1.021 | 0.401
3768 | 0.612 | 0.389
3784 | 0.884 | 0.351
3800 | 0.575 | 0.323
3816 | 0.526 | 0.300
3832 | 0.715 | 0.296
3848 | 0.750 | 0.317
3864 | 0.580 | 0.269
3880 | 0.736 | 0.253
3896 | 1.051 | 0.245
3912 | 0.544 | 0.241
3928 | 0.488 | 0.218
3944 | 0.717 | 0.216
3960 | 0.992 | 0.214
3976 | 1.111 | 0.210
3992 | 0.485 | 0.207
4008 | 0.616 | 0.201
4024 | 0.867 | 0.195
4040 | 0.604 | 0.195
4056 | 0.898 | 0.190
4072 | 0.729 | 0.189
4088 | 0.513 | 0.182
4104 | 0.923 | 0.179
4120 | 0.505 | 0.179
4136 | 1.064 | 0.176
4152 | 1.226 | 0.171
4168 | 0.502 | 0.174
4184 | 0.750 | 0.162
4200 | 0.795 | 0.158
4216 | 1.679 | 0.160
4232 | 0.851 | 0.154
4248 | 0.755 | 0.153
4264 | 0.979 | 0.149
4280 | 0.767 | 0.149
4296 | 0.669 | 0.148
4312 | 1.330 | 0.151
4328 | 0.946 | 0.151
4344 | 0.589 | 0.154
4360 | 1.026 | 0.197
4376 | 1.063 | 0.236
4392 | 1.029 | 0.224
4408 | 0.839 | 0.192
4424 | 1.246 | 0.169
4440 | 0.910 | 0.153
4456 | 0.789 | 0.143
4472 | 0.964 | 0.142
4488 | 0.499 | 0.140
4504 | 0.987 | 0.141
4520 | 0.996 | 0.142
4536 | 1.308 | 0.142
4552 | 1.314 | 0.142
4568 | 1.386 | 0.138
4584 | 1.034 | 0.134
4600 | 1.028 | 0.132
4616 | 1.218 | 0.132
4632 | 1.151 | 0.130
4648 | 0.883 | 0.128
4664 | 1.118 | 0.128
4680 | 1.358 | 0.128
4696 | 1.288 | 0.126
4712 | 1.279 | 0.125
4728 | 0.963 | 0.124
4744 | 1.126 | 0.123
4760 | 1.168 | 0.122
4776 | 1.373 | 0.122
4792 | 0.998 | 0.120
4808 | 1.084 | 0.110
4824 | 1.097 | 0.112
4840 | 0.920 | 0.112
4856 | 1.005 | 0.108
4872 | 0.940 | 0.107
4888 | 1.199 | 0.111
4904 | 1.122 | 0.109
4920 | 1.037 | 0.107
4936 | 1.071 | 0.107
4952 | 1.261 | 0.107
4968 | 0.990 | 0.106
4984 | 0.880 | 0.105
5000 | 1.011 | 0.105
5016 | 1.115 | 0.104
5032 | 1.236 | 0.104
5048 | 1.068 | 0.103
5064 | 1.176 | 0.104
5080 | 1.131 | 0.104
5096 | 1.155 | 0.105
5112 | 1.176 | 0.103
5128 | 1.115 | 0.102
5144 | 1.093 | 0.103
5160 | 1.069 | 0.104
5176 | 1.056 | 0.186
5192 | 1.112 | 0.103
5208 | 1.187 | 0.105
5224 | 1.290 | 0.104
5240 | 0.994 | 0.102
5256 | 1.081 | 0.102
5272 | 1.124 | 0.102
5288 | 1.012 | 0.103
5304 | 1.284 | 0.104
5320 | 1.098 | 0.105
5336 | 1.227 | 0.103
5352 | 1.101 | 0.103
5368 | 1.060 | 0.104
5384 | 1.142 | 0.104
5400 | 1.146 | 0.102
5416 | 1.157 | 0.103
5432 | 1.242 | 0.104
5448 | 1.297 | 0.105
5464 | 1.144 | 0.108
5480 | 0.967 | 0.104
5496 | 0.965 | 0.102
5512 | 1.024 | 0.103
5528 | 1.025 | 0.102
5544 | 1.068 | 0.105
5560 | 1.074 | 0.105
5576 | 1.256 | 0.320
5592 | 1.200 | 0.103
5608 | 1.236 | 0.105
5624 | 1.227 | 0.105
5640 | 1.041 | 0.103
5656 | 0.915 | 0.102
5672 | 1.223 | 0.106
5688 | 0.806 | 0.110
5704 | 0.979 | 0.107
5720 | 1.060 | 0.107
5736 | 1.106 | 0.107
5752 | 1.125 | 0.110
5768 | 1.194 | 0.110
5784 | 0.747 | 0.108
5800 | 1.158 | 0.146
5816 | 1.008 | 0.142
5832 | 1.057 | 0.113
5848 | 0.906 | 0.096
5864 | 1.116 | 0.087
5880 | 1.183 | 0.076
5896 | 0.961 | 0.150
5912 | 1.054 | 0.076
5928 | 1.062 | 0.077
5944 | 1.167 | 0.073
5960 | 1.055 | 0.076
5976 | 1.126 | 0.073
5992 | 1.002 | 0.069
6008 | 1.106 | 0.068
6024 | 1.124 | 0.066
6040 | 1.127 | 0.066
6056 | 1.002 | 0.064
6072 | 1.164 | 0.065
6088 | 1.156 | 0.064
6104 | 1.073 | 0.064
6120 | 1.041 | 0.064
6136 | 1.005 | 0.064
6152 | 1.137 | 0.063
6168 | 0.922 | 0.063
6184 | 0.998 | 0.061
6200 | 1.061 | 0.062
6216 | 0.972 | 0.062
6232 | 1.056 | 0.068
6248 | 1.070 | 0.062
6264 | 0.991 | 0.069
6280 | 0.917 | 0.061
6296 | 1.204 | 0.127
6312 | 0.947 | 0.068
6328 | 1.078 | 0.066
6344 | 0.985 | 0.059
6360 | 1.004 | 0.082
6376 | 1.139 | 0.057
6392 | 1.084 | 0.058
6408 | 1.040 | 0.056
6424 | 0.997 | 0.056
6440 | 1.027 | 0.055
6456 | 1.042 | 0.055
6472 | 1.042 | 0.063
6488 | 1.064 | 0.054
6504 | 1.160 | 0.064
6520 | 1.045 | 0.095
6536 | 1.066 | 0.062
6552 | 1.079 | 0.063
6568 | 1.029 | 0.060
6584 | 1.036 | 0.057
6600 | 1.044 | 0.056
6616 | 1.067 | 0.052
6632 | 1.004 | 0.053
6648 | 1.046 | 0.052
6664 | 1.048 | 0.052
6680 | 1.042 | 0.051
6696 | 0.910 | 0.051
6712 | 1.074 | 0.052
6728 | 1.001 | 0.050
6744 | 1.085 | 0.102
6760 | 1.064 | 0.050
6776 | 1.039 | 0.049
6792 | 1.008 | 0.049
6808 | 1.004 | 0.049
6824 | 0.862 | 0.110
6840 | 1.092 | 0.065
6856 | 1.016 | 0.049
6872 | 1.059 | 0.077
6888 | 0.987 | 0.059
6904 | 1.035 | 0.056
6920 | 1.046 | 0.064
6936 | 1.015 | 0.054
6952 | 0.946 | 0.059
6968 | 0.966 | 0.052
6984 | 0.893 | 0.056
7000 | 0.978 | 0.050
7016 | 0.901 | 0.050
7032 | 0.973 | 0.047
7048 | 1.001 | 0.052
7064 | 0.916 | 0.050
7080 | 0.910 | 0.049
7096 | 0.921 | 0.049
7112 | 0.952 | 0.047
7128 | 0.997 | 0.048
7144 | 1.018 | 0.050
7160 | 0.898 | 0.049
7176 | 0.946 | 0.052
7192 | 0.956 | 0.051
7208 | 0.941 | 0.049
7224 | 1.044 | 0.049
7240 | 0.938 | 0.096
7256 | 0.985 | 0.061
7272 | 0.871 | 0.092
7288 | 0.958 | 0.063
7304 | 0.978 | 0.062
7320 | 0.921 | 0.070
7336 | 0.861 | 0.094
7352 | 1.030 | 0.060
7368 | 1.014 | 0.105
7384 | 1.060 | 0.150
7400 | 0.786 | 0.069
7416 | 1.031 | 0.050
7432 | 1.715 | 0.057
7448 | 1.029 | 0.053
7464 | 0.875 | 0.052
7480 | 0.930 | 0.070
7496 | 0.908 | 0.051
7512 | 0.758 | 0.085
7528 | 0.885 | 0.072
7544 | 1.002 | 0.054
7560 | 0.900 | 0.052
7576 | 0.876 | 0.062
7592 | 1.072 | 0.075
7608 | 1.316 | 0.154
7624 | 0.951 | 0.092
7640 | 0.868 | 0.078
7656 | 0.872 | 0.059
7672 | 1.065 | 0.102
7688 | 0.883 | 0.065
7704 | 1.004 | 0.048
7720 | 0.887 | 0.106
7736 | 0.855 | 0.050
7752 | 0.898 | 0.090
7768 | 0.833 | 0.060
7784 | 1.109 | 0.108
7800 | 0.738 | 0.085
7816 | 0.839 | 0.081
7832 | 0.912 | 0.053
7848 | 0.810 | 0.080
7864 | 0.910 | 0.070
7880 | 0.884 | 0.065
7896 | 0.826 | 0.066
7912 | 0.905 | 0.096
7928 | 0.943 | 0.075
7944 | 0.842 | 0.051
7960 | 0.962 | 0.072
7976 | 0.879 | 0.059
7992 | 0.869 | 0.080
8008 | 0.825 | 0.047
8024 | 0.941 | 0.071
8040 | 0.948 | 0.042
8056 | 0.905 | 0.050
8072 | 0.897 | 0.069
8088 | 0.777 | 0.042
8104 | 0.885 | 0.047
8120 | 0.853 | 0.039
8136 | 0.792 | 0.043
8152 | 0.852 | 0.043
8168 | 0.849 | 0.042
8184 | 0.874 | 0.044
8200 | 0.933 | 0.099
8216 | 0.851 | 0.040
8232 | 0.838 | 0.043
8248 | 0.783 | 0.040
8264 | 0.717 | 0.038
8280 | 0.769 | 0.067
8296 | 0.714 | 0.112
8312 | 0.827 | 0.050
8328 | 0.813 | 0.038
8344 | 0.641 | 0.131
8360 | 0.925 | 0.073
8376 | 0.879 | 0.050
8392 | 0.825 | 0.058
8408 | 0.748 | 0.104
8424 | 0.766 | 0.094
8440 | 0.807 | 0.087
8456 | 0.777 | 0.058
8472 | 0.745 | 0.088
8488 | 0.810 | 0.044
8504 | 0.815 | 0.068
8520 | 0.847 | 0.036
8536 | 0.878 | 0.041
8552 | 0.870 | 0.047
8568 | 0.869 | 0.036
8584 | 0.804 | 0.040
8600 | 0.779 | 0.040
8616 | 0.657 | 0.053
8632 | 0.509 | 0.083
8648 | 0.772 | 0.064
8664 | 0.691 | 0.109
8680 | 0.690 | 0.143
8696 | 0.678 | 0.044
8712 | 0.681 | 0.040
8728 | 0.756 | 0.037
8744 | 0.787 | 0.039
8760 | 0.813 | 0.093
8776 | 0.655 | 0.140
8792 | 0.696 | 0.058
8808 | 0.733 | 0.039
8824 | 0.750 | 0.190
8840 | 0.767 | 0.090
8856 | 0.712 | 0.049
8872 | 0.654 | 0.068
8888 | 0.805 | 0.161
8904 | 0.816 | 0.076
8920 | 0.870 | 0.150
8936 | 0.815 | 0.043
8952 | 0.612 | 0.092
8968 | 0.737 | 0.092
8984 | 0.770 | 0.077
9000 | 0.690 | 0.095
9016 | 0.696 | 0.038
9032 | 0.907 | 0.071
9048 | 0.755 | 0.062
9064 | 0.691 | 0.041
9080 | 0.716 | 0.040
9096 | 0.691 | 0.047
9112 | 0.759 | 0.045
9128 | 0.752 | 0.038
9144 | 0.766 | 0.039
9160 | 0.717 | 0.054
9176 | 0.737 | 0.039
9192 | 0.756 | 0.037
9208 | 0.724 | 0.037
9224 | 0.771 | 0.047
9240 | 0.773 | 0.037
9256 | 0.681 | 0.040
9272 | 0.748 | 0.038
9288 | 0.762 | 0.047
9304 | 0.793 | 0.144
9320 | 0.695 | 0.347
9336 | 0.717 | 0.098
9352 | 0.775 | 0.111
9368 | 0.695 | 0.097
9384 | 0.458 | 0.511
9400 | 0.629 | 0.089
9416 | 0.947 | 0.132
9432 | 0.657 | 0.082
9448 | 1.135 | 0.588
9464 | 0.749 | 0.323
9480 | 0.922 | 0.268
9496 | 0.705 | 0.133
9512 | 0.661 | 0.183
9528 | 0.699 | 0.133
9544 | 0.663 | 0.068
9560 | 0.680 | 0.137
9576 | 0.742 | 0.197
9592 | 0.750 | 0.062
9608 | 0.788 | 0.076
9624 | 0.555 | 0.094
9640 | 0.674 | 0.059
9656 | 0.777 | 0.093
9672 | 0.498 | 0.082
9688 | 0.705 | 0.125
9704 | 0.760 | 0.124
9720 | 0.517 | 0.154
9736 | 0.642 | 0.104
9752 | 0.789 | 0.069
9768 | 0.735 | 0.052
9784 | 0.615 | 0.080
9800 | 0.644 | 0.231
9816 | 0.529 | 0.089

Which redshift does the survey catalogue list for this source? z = 0.13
